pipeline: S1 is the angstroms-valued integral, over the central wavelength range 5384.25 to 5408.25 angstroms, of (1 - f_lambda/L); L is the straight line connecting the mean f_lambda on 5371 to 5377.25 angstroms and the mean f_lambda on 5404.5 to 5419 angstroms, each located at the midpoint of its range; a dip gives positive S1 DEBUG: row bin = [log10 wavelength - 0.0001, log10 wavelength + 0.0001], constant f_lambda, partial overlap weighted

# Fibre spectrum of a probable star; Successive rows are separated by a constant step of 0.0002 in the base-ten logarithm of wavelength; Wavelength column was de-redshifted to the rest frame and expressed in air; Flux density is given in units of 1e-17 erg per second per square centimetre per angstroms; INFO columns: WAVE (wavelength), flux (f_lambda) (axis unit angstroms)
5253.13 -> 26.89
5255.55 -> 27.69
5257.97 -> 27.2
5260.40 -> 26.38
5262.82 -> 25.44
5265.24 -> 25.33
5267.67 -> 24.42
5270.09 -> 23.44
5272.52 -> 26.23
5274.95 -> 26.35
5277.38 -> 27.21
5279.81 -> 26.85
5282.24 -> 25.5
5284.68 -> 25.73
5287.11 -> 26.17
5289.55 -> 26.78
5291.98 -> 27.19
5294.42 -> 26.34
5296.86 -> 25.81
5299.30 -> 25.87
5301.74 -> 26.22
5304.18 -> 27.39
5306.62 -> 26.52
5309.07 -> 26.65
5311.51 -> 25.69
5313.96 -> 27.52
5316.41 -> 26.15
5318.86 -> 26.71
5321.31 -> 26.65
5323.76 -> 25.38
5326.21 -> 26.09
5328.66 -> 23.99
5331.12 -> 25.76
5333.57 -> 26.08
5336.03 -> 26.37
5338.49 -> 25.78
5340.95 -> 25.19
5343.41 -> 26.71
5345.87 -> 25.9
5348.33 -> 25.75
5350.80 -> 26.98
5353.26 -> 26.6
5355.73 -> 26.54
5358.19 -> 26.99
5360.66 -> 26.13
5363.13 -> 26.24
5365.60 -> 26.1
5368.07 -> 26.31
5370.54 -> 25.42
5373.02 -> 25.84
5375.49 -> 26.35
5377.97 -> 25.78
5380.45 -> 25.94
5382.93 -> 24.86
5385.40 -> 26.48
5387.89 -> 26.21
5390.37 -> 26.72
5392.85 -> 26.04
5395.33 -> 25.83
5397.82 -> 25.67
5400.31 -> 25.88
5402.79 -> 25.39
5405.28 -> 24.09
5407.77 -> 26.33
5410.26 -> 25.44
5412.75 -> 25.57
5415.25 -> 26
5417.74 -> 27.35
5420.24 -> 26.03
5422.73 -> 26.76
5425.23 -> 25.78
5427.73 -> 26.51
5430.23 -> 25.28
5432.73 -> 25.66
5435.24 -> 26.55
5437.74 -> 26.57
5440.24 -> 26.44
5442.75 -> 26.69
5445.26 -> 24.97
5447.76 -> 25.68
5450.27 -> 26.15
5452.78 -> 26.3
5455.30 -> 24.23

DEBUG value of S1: 0.04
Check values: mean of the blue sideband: 26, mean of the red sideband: 25.8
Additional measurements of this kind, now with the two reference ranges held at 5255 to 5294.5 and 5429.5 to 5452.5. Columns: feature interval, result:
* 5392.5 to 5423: 0.24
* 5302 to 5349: -0.09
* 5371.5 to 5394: 0.03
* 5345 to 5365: -0.25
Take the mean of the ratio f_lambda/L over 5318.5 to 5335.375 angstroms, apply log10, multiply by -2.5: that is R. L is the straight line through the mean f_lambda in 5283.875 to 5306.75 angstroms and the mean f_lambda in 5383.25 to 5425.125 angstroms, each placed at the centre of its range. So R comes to 0.021 mag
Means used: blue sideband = 26.4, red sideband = 26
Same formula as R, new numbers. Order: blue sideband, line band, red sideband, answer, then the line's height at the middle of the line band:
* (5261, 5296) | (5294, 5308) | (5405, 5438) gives -0.02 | 26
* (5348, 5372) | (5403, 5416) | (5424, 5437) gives 0.03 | 26.1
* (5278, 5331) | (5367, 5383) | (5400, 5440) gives 0.01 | 26.1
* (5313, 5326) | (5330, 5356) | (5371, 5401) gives 0.01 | 26.3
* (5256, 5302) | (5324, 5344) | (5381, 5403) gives 0.01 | 26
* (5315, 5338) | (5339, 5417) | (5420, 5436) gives 0.00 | 26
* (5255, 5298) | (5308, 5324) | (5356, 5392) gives -0.01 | 26.1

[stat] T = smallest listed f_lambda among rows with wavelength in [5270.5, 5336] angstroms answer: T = 23.99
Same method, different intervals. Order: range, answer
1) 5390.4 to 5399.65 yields 25.67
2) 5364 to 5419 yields 24.09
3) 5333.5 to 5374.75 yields 25.19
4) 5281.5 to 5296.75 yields 25.5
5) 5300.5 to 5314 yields 25.69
